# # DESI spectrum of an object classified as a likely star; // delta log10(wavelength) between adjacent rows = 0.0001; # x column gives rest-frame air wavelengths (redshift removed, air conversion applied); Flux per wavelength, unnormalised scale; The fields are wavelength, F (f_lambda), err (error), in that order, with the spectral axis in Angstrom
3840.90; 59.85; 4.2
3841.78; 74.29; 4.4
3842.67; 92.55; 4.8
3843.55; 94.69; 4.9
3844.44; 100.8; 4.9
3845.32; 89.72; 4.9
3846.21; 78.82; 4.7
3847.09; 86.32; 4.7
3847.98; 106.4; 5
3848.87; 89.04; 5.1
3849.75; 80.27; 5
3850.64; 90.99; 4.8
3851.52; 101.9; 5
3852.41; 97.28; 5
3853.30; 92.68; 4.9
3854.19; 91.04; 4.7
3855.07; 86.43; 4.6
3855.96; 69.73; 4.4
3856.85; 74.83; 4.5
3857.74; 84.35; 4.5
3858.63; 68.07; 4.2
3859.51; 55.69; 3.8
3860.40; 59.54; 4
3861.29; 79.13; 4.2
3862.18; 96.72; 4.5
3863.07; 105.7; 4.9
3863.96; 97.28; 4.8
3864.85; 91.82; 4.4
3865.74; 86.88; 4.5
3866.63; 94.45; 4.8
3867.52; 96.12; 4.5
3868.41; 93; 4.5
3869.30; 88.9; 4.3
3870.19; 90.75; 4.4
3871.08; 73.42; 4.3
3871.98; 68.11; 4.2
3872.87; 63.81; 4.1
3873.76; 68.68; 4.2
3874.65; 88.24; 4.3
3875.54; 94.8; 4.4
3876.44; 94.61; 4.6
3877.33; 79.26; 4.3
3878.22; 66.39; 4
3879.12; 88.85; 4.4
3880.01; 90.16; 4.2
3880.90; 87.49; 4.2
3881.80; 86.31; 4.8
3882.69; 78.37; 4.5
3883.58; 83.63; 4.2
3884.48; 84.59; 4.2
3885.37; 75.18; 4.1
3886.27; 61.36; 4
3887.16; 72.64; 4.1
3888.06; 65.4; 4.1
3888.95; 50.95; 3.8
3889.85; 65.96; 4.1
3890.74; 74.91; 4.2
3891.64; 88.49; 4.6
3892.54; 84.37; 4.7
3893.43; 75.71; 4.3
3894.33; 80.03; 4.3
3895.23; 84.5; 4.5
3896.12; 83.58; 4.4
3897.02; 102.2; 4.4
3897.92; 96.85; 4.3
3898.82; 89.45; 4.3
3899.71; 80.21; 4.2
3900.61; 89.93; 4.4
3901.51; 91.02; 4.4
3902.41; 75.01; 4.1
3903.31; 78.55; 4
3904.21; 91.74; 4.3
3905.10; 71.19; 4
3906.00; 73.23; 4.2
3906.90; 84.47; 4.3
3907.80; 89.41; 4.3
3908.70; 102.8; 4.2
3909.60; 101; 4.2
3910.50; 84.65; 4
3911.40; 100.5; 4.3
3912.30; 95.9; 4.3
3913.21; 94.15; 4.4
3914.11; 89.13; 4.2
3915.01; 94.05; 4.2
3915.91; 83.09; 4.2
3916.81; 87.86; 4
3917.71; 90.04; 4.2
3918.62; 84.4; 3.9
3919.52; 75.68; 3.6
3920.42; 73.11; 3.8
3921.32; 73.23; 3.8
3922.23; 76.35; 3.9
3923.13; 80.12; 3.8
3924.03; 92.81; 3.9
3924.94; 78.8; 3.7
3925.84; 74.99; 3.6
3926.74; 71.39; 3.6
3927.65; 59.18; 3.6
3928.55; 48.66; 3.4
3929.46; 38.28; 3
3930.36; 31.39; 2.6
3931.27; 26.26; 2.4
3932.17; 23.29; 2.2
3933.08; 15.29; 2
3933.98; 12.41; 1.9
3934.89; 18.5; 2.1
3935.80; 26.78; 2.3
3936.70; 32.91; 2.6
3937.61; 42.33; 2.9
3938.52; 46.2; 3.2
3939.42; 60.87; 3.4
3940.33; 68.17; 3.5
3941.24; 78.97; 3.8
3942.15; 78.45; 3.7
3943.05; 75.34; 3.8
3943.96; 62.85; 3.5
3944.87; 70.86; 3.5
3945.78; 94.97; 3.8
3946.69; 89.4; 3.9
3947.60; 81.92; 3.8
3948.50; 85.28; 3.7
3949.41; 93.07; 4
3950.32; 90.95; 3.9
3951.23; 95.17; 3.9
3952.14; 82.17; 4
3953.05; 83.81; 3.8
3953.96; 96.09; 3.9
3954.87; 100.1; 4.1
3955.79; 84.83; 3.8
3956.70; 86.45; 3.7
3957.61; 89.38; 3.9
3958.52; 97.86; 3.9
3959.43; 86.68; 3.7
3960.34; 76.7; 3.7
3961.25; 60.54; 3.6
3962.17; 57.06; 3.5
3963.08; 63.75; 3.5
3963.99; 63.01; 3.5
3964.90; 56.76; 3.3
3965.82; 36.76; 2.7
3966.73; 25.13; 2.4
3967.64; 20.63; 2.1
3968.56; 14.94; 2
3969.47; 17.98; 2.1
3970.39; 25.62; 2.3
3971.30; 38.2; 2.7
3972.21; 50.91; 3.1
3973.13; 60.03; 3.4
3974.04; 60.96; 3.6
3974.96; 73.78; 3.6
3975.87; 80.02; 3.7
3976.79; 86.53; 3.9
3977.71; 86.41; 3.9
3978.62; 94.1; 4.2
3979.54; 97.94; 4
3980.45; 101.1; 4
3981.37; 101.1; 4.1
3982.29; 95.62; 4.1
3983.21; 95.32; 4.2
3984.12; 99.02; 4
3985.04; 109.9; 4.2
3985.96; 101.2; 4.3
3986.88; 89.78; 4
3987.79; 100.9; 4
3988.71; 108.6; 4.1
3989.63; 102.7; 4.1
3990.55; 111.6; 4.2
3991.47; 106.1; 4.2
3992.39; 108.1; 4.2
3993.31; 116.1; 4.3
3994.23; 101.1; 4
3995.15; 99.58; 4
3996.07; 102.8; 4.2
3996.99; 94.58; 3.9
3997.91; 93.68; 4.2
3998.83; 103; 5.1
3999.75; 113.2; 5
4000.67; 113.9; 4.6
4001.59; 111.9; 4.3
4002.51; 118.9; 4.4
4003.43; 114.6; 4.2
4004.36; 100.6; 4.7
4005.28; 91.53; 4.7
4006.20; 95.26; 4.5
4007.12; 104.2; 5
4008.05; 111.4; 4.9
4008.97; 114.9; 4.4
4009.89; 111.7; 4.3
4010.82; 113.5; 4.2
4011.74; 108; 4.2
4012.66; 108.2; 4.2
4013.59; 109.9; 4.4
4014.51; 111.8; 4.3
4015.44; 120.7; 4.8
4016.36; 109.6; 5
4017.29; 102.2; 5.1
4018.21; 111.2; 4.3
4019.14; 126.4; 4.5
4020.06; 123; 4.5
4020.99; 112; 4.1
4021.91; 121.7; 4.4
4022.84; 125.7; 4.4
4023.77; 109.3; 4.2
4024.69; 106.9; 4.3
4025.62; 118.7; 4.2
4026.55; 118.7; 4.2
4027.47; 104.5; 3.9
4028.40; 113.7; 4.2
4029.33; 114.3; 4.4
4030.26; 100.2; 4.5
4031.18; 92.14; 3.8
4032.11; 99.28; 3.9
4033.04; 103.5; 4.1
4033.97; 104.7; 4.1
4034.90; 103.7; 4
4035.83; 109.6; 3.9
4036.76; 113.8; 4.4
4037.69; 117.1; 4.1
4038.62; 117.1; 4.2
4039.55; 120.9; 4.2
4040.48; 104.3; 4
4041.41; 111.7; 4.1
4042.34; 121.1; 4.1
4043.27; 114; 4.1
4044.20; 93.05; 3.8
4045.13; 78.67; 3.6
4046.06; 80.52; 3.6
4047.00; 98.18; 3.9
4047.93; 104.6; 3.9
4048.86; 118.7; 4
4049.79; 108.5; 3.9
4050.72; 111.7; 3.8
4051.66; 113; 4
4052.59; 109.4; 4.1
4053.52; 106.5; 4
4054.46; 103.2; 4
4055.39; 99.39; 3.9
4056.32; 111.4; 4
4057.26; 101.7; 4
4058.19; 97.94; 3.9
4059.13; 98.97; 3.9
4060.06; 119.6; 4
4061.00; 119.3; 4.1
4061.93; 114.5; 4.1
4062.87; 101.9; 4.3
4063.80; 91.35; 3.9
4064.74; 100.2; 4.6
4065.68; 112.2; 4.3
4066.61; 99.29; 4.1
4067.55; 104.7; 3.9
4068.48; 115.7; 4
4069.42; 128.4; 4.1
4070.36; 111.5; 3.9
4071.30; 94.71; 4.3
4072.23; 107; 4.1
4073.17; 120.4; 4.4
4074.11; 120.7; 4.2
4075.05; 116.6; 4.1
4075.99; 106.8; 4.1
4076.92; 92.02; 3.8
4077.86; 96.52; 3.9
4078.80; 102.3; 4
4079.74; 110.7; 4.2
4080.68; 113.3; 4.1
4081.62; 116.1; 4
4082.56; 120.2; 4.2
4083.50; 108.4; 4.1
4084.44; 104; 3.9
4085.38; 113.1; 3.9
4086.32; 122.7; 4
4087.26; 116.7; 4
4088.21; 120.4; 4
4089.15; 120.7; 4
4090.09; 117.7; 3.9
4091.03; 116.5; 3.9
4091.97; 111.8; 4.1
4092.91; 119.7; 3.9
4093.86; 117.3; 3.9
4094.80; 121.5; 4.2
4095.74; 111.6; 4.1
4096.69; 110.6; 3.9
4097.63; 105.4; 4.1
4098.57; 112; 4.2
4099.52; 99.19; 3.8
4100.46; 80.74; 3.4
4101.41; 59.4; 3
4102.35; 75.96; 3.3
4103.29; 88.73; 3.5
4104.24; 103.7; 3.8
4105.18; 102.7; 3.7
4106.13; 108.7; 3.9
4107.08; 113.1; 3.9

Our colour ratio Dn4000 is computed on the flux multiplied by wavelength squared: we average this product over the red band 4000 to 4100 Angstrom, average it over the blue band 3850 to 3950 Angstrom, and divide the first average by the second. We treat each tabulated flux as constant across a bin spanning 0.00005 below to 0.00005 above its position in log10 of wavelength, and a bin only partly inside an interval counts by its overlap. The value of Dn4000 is 1.54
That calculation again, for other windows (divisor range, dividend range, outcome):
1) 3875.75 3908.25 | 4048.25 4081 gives 1.45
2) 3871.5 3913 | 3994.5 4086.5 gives 1.42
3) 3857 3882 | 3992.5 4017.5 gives 1.38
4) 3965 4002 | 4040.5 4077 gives 1.33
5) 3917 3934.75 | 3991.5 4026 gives 1.94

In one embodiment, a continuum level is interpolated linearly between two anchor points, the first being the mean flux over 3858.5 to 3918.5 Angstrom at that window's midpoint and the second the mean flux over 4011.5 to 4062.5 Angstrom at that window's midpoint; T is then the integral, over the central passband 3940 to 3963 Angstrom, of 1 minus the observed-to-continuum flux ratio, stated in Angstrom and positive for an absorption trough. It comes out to 2.92 Angstrom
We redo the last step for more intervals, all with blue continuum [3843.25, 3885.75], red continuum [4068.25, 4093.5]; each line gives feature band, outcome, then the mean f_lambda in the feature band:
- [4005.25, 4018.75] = -0.6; 109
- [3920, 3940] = 9.2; 50.2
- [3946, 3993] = 9.3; 79.1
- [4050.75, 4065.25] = 0.5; 106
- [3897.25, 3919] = 0.6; 88.4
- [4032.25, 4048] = 0.3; 106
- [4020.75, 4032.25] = -0.5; 111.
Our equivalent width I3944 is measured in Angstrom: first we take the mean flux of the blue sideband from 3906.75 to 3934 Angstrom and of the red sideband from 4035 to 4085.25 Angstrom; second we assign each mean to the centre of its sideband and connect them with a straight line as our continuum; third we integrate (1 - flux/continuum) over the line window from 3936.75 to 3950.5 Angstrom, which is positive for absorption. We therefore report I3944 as 1.0 Angstrom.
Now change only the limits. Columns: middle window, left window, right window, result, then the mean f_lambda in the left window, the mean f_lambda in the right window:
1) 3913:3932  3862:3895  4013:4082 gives 3.7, 81.9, 109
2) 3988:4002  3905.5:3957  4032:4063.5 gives -2.2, 72.4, 107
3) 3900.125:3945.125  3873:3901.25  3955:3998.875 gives 6.3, 80.9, 79.9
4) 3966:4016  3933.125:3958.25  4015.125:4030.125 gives 3.3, 70.7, 115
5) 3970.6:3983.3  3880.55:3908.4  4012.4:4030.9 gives 2.9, 80.6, 113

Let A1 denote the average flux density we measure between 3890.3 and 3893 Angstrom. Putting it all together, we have 82.5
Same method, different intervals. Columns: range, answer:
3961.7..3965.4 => 59.8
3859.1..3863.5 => 79.4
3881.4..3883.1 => 82.5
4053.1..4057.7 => 104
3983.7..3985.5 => 104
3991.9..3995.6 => 106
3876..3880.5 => 84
